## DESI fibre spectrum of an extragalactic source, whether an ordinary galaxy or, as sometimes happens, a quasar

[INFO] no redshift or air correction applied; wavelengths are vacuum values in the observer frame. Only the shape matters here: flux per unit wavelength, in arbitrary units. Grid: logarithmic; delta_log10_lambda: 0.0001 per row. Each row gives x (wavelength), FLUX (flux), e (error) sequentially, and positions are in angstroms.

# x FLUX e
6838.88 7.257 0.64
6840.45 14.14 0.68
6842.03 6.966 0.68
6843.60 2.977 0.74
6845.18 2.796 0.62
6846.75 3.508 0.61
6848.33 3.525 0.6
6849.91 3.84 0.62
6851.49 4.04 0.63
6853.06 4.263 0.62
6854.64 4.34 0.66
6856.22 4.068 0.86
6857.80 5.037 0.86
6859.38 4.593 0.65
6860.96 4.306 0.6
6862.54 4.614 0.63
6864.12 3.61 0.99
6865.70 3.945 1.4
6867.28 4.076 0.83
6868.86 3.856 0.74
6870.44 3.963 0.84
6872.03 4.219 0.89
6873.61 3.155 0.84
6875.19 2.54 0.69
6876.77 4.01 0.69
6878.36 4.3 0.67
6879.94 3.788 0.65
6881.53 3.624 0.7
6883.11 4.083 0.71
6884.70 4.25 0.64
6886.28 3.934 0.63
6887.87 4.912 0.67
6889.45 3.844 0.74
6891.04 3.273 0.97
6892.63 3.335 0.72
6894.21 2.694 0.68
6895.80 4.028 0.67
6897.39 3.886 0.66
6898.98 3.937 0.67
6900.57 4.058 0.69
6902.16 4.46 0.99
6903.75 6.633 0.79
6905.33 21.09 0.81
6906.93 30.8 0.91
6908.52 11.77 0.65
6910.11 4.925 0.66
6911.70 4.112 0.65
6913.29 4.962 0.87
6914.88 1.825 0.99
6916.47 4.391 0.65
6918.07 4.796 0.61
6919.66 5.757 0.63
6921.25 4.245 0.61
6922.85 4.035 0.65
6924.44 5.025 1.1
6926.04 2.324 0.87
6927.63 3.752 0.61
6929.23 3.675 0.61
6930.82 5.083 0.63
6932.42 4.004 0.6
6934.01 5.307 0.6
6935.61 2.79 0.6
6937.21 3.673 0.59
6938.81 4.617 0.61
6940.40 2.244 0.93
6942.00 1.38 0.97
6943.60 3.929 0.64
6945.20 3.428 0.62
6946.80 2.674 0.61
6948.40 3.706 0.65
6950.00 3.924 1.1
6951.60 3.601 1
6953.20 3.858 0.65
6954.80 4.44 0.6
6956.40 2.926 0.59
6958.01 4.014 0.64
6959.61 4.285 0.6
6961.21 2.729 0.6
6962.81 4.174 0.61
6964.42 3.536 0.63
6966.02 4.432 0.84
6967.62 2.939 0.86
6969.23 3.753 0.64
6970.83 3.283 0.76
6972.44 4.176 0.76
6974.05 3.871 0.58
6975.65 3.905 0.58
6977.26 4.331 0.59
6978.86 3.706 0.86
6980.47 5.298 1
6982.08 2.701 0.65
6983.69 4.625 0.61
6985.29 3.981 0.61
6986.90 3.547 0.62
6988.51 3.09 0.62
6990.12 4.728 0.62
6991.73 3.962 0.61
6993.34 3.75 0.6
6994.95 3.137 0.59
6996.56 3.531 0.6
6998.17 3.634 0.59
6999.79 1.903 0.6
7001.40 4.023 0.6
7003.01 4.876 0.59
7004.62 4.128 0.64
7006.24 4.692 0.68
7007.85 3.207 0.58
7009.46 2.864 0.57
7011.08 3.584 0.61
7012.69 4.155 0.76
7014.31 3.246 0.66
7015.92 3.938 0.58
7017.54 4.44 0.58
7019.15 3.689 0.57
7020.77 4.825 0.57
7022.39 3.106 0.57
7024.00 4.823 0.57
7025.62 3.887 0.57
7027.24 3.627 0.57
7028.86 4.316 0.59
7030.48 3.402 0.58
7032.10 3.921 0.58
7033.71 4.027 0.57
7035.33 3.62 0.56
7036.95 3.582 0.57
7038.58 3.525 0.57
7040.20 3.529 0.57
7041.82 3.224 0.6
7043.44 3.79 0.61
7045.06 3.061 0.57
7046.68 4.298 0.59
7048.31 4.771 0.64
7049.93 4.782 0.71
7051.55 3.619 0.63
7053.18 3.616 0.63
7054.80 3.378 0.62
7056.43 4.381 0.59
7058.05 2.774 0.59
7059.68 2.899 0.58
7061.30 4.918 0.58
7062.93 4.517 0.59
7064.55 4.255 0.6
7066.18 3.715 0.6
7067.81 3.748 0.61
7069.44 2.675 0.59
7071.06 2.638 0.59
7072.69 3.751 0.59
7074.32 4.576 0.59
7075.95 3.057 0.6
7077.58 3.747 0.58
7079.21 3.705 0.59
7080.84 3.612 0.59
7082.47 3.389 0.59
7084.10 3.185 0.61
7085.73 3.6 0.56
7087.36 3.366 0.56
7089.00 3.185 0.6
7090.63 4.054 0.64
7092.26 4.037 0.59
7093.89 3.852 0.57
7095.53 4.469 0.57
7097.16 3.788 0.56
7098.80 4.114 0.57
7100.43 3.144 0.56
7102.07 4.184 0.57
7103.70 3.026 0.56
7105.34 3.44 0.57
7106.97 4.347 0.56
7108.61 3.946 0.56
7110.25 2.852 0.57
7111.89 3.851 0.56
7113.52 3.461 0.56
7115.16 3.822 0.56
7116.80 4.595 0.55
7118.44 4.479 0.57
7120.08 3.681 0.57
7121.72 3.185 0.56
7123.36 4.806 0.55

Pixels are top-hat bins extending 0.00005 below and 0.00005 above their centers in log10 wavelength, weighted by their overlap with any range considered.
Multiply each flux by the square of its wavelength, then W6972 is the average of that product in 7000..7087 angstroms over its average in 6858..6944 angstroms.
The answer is 0.8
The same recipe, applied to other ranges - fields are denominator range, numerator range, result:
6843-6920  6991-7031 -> 0.77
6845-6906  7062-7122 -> 0.90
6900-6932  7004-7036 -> 0.58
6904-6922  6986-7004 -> 0.42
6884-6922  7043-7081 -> 0.62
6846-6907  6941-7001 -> 0.77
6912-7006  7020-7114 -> 1.01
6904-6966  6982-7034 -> 0.75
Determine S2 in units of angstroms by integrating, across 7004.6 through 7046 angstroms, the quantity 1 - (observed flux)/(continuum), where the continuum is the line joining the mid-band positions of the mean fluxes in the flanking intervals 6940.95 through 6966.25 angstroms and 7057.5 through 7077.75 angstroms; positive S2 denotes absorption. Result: -2.0 angstroms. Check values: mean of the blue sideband 3.53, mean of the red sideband 3.64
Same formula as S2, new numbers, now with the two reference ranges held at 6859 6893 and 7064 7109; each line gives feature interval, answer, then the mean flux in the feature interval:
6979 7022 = -0.6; 3.82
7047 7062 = -0.9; 3.91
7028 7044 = 0.1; 3.69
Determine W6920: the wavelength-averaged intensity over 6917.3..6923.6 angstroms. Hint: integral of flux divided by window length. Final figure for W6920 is 4.71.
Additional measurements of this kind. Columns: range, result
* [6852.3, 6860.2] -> 4.46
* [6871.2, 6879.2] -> 3.65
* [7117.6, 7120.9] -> 4.08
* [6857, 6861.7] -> 4.65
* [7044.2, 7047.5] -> 3.68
